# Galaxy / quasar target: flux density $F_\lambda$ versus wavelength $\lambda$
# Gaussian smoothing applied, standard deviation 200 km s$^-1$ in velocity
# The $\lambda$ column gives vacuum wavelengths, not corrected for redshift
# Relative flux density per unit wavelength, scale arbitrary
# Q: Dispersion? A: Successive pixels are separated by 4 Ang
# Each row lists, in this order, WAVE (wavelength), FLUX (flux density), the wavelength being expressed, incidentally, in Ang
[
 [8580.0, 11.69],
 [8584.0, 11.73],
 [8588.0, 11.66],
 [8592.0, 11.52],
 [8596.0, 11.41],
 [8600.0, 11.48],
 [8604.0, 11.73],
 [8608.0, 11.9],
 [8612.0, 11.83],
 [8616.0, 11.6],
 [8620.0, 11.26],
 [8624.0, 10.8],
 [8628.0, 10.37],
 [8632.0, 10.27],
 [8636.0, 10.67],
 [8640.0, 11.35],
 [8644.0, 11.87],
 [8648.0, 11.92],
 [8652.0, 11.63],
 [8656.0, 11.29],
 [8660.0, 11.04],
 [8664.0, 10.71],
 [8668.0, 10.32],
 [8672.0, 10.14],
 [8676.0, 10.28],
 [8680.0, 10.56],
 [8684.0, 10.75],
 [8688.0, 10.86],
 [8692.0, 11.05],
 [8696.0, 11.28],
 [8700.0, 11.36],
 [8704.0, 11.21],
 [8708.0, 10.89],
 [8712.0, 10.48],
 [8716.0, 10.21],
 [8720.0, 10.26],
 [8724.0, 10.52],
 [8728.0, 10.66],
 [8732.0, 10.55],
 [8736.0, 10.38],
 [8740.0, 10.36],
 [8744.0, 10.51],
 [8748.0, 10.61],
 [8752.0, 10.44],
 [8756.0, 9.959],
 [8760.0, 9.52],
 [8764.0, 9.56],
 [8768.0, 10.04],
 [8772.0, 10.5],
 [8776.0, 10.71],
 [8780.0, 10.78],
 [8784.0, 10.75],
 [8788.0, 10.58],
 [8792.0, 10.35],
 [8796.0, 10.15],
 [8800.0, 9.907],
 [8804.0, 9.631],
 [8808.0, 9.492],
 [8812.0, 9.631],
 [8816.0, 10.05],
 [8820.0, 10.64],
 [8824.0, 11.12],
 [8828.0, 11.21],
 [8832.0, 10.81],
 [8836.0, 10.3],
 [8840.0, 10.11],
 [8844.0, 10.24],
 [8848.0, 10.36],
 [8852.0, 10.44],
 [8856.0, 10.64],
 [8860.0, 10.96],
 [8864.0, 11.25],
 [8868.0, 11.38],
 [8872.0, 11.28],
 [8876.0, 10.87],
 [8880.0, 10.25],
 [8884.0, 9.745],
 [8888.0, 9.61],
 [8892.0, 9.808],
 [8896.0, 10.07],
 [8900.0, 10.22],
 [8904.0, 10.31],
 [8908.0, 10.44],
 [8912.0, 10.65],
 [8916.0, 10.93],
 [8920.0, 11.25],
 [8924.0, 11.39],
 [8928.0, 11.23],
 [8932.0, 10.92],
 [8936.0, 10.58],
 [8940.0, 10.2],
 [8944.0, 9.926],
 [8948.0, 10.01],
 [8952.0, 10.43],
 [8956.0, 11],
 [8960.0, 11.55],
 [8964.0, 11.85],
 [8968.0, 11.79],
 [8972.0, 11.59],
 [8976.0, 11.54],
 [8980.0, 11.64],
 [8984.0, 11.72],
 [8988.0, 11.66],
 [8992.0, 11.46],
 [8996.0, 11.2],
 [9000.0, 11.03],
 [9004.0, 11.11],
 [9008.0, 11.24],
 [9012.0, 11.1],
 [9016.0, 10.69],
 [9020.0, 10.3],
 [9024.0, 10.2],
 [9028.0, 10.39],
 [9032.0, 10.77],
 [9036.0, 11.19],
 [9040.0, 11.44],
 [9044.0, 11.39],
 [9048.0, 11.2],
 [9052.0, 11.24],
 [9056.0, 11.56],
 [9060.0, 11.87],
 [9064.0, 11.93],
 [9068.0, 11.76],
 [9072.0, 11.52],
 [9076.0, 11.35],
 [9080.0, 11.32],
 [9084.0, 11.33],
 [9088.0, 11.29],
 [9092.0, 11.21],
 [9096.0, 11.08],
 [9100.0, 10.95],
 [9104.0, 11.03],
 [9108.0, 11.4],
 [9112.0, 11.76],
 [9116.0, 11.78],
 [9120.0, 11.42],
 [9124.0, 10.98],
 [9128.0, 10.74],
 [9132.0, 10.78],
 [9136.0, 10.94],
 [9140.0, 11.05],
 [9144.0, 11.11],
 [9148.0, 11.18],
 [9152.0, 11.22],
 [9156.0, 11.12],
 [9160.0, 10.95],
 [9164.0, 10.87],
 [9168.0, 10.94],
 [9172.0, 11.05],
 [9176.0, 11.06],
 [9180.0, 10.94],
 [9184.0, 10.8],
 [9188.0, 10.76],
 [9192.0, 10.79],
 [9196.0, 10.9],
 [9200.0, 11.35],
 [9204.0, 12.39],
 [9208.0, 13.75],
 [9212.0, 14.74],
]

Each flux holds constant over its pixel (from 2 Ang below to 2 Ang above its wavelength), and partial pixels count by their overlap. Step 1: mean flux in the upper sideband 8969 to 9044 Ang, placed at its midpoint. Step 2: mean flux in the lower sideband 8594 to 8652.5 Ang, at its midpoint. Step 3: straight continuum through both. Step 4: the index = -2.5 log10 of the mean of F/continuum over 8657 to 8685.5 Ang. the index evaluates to 0.07 mag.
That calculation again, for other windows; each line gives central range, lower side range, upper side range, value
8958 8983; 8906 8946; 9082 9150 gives -0.08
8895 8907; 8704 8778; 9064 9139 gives 0.06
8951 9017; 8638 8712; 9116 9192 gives -0.03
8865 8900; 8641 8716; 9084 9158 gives 0.07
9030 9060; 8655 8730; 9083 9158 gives -0.02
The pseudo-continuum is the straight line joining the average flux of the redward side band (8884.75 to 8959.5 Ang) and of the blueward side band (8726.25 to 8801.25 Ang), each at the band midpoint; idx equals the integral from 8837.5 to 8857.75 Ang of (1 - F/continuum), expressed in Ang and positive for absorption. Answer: 0.1 Ang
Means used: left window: 10.3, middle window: 10.4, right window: 10.5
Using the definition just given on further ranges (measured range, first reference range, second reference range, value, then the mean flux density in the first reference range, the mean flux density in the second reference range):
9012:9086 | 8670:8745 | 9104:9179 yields -1.1 Ang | 10.6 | 11.1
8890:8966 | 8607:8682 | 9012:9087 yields 3.2 Ang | 11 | 11.2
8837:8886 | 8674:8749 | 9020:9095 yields 1.4 Ang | 10.7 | 11.2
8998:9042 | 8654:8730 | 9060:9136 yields 1.4 Ang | 10.7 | 11.3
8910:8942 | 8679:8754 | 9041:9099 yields 0.7 Ang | 10.7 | 11.4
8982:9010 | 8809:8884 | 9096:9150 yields -1.1 Ang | 10.6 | 11.2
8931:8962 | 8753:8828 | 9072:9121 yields 0.6 Ang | 10.2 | 11.3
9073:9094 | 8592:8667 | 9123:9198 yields -0.6 Ang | 11.3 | 11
